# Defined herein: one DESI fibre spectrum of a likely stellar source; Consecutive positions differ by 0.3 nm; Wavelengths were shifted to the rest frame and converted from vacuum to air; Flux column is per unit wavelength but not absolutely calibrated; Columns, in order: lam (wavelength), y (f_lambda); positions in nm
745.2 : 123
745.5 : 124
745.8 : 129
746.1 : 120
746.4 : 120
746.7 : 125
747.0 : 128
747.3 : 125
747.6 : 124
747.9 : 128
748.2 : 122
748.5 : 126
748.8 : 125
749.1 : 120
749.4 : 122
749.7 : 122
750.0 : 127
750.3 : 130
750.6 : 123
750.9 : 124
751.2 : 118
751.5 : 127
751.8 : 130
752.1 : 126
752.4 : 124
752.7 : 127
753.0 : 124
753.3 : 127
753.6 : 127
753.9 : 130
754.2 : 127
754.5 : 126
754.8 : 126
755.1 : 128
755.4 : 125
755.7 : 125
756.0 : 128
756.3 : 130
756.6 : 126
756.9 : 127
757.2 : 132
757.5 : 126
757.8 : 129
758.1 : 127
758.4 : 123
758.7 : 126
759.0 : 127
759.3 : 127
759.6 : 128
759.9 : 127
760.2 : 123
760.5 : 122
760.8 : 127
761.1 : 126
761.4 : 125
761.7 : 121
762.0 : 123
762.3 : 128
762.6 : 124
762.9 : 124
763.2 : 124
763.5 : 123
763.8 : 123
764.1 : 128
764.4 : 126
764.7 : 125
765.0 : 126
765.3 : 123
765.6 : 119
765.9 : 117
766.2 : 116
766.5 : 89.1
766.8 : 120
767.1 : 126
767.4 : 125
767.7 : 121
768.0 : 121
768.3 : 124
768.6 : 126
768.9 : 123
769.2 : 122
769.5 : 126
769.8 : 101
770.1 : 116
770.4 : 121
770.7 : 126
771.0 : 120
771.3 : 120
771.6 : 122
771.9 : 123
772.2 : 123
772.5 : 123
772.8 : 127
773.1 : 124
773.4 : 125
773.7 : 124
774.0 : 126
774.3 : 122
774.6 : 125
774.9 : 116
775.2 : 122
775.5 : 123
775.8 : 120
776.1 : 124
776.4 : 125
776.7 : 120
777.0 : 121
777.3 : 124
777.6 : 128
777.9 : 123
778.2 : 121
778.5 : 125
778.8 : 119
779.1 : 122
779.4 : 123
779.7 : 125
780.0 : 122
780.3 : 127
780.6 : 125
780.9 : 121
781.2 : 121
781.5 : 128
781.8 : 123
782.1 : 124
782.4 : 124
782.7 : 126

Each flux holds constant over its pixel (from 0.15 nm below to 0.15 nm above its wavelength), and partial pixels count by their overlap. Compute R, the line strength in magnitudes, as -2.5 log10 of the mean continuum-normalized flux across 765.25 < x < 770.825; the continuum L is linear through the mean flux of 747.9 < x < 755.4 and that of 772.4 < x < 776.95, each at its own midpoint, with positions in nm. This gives 0.04 mag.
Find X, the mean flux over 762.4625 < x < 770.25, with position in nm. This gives 121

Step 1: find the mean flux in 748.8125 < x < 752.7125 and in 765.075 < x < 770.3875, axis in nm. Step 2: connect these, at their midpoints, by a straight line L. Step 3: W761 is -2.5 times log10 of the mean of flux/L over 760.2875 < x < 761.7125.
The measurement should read -0.030 mag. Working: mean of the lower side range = 125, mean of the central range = 124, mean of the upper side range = 119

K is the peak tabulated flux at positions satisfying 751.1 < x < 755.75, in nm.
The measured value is 130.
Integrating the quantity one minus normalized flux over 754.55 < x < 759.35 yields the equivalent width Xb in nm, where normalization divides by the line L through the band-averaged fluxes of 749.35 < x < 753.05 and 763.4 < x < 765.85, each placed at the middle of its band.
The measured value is -0.09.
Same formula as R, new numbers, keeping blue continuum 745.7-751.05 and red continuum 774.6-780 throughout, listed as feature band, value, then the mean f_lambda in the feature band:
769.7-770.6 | 0.082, 114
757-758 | -0.043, 129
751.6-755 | -0.023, 127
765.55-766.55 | 0.108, 112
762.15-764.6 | -0.014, 125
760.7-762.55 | -0.012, 125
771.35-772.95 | -0.005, 123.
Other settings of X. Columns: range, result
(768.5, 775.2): 122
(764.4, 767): 118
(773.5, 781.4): 123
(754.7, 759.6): 127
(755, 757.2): 127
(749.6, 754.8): 126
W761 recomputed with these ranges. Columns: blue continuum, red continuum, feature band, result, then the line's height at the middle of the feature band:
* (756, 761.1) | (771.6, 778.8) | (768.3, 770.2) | 0.04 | 124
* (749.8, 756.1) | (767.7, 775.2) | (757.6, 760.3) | -0.01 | 125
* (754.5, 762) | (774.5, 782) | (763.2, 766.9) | 0.05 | 125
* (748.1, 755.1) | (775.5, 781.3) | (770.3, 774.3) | 0.00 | 123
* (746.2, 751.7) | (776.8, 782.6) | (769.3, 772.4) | 0.03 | 124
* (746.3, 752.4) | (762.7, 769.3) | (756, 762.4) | -0.03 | 123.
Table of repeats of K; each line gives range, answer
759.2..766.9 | 128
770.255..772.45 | 126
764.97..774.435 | 127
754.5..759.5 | 132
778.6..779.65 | 123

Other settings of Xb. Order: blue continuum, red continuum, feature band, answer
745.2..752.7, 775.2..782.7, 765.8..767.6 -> 0.12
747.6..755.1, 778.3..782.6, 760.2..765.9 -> 0.03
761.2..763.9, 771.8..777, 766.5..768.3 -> 0.05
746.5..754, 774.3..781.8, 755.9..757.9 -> -0.06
